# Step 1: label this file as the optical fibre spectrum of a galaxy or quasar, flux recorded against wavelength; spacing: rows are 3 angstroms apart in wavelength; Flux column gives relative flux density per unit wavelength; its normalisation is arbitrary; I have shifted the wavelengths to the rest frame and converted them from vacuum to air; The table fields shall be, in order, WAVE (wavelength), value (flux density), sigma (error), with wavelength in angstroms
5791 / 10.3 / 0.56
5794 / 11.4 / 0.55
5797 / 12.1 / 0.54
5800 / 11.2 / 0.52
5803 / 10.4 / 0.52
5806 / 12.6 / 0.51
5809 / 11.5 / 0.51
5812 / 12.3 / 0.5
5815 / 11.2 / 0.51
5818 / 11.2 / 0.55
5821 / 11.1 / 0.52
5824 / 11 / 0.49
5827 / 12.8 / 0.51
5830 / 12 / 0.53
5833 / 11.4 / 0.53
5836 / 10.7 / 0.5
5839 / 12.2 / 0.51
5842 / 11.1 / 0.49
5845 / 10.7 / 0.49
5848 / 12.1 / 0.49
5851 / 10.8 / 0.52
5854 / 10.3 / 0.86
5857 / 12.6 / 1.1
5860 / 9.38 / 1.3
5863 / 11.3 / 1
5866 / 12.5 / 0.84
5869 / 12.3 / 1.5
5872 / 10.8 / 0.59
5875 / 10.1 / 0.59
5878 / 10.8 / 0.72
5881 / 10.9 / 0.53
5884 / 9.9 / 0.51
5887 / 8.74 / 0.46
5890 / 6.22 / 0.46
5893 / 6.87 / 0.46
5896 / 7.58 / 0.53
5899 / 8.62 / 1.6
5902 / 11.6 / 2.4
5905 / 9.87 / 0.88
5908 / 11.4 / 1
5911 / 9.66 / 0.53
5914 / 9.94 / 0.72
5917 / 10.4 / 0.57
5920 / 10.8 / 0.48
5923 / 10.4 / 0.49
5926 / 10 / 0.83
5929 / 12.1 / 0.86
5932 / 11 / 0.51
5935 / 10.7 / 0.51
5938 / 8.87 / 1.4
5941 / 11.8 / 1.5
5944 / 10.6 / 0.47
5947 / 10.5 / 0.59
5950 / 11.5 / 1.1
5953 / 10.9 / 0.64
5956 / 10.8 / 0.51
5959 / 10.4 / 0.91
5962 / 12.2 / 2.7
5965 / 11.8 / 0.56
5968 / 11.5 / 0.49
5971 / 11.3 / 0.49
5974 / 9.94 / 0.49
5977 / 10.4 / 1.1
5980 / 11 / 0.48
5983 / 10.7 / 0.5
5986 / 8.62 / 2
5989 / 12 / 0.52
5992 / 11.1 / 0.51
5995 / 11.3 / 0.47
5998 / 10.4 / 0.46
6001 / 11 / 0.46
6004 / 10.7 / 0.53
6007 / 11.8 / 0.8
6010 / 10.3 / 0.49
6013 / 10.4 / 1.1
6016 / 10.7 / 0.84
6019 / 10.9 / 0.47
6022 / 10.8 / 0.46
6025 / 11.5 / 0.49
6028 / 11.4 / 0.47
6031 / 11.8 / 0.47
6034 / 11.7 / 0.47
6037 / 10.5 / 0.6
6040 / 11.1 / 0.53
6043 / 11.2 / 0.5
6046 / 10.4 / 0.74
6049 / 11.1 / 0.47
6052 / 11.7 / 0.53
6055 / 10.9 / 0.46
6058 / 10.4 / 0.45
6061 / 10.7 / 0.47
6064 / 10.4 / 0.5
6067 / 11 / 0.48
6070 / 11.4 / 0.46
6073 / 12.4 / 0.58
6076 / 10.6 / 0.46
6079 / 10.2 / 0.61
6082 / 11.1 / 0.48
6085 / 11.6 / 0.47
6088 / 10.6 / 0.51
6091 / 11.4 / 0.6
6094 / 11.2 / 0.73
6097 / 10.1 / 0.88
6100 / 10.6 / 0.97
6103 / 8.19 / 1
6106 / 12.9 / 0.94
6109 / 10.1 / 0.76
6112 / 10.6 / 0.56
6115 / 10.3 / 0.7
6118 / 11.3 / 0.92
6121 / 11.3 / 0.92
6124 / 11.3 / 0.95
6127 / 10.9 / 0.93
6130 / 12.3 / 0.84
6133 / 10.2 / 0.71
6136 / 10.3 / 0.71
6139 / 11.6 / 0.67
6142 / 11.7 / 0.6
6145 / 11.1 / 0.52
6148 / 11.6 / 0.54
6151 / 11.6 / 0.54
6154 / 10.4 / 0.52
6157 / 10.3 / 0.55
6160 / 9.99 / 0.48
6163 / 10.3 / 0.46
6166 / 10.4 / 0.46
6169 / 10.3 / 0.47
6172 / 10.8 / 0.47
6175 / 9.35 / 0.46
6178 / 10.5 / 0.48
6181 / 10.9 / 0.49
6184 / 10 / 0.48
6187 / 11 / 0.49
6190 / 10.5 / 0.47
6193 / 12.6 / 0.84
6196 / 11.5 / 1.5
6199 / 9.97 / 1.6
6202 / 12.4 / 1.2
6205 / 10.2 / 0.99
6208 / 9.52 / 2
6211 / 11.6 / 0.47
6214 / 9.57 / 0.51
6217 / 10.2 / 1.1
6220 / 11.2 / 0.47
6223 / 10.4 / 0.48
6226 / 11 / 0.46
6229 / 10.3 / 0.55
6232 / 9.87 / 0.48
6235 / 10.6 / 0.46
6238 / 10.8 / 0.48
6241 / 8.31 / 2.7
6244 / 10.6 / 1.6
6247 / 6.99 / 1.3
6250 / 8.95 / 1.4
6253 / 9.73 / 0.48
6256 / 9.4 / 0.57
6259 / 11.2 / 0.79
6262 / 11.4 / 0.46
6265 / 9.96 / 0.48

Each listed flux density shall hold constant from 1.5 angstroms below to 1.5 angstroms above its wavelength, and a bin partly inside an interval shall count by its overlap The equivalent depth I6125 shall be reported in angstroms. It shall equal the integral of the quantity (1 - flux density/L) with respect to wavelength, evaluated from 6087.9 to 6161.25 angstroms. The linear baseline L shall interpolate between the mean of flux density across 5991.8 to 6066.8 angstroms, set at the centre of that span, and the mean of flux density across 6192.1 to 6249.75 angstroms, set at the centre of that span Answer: -1.55 angstroms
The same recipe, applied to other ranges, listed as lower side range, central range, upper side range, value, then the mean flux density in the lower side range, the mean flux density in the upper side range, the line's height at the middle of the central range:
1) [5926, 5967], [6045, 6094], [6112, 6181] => -0.6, 11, 10.8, 10.9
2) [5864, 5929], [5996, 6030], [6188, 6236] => -2.1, 10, 10.7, 10.3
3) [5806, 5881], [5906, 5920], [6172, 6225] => 1.1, 11.4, 10.7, 11.2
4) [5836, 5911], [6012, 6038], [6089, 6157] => -1.0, 10.4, 10.9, 10.7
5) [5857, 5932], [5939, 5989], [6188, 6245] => -3.1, 10.2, 10.6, 10.3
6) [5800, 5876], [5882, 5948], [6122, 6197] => 8.0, 11.4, 10.9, 11.3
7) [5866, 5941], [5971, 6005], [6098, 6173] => -1.1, 10.1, 10.8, 10.3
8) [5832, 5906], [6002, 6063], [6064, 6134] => -1.3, 10.4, 10.9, 10.8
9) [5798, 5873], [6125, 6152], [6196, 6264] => -1.9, 11.4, 10.2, 10.5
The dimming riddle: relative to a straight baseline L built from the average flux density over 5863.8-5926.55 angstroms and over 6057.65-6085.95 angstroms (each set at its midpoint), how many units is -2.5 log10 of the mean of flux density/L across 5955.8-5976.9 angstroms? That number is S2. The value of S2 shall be -0.072 mag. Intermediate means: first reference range 9.99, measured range 11.1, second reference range 11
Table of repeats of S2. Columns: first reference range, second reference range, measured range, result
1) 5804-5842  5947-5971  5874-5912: 0.21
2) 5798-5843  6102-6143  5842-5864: 0.04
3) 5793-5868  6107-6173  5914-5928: 0.09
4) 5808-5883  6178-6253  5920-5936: 0.03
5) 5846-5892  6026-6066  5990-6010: -0.01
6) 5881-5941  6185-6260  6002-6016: -0.09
